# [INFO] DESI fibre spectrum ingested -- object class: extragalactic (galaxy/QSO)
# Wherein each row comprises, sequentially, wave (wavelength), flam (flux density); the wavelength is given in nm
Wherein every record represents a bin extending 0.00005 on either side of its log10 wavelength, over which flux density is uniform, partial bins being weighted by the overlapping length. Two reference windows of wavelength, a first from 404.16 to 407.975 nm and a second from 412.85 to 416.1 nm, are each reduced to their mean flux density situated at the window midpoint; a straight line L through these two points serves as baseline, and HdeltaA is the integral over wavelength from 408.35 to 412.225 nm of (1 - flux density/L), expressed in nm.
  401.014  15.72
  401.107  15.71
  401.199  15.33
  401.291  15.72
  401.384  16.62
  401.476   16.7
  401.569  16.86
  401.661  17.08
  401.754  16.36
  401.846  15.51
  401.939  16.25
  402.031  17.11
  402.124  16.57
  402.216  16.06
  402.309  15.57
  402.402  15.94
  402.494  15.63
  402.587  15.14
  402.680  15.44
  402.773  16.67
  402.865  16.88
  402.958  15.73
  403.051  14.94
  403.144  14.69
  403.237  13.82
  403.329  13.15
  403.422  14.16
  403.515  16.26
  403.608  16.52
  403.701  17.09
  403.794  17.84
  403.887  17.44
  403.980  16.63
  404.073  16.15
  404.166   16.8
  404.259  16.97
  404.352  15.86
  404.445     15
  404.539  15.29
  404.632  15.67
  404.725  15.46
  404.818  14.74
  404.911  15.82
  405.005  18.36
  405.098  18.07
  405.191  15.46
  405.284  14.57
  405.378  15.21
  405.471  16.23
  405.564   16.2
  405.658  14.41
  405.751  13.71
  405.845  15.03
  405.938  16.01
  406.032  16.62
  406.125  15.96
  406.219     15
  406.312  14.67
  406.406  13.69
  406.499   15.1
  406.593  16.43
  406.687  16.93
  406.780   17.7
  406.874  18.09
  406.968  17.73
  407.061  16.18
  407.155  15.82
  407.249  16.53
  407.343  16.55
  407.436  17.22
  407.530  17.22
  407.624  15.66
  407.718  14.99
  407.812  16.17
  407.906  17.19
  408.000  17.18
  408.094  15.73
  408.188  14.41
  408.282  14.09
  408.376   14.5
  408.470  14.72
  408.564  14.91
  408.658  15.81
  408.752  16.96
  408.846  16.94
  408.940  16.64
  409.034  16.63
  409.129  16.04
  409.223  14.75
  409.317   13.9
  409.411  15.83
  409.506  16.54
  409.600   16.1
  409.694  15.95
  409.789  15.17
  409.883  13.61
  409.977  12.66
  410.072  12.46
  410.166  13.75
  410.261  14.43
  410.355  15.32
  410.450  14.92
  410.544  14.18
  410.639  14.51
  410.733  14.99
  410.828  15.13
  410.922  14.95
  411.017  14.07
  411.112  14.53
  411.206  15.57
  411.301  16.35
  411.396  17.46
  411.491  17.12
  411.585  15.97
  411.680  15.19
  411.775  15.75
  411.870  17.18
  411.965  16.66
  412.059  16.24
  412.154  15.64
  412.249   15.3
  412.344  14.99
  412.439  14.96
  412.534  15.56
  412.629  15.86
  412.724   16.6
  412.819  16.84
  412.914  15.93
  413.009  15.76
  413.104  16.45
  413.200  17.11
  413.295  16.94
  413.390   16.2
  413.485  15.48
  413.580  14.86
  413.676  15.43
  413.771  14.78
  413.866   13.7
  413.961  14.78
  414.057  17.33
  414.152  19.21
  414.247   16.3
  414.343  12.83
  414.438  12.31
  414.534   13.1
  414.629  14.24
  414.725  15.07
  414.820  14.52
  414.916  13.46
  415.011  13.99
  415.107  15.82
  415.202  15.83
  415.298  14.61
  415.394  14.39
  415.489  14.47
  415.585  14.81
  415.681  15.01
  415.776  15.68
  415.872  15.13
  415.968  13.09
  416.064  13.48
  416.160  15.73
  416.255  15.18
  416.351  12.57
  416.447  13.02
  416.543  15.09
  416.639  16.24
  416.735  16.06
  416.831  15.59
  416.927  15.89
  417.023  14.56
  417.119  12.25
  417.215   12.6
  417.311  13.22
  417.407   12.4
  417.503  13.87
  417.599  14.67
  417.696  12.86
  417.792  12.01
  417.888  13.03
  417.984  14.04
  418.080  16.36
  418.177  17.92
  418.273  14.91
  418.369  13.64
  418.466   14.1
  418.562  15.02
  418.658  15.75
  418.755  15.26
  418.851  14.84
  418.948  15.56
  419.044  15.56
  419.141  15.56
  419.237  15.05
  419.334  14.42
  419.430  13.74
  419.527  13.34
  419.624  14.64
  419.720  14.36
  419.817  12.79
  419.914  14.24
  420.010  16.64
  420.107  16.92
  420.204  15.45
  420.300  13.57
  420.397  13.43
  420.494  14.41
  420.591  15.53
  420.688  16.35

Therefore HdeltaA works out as 0.041 nm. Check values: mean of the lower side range 16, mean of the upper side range 15.1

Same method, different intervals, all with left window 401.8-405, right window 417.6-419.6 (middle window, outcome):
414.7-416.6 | 0.043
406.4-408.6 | -0.075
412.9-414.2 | -0.082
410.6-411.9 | -0.032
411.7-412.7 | -0.043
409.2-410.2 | 0.049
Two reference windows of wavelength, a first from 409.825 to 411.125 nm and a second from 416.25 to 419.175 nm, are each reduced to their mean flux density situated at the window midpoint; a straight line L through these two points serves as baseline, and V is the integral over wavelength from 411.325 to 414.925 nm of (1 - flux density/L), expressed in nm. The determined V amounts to -0.326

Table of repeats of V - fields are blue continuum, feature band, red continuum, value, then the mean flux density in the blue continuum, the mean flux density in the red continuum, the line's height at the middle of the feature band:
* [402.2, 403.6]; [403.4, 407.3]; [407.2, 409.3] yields -0.11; 15.4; 15.9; 15.6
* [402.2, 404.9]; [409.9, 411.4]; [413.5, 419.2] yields 0.05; 15.8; 14.6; 15.1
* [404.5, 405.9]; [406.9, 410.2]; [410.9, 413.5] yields 0.03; 15.6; 16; 15.8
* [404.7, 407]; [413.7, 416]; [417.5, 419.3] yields 0.04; 15.9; 14.8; 15.1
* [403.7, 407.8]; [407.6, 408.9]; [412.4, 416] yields 0.01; 16.1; 15.2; 15.8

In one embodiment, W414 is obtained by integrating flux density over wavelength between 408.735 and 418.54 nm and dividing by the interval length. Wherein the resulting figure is 15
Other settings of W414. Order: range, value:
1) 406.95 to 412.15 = 15.6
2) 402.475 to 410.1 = 15.8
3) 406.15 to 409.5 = 15.9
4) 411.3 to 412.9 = 16.1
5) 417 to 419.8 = 14.3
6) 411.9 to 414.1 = 15.8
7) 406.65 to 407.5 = 17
